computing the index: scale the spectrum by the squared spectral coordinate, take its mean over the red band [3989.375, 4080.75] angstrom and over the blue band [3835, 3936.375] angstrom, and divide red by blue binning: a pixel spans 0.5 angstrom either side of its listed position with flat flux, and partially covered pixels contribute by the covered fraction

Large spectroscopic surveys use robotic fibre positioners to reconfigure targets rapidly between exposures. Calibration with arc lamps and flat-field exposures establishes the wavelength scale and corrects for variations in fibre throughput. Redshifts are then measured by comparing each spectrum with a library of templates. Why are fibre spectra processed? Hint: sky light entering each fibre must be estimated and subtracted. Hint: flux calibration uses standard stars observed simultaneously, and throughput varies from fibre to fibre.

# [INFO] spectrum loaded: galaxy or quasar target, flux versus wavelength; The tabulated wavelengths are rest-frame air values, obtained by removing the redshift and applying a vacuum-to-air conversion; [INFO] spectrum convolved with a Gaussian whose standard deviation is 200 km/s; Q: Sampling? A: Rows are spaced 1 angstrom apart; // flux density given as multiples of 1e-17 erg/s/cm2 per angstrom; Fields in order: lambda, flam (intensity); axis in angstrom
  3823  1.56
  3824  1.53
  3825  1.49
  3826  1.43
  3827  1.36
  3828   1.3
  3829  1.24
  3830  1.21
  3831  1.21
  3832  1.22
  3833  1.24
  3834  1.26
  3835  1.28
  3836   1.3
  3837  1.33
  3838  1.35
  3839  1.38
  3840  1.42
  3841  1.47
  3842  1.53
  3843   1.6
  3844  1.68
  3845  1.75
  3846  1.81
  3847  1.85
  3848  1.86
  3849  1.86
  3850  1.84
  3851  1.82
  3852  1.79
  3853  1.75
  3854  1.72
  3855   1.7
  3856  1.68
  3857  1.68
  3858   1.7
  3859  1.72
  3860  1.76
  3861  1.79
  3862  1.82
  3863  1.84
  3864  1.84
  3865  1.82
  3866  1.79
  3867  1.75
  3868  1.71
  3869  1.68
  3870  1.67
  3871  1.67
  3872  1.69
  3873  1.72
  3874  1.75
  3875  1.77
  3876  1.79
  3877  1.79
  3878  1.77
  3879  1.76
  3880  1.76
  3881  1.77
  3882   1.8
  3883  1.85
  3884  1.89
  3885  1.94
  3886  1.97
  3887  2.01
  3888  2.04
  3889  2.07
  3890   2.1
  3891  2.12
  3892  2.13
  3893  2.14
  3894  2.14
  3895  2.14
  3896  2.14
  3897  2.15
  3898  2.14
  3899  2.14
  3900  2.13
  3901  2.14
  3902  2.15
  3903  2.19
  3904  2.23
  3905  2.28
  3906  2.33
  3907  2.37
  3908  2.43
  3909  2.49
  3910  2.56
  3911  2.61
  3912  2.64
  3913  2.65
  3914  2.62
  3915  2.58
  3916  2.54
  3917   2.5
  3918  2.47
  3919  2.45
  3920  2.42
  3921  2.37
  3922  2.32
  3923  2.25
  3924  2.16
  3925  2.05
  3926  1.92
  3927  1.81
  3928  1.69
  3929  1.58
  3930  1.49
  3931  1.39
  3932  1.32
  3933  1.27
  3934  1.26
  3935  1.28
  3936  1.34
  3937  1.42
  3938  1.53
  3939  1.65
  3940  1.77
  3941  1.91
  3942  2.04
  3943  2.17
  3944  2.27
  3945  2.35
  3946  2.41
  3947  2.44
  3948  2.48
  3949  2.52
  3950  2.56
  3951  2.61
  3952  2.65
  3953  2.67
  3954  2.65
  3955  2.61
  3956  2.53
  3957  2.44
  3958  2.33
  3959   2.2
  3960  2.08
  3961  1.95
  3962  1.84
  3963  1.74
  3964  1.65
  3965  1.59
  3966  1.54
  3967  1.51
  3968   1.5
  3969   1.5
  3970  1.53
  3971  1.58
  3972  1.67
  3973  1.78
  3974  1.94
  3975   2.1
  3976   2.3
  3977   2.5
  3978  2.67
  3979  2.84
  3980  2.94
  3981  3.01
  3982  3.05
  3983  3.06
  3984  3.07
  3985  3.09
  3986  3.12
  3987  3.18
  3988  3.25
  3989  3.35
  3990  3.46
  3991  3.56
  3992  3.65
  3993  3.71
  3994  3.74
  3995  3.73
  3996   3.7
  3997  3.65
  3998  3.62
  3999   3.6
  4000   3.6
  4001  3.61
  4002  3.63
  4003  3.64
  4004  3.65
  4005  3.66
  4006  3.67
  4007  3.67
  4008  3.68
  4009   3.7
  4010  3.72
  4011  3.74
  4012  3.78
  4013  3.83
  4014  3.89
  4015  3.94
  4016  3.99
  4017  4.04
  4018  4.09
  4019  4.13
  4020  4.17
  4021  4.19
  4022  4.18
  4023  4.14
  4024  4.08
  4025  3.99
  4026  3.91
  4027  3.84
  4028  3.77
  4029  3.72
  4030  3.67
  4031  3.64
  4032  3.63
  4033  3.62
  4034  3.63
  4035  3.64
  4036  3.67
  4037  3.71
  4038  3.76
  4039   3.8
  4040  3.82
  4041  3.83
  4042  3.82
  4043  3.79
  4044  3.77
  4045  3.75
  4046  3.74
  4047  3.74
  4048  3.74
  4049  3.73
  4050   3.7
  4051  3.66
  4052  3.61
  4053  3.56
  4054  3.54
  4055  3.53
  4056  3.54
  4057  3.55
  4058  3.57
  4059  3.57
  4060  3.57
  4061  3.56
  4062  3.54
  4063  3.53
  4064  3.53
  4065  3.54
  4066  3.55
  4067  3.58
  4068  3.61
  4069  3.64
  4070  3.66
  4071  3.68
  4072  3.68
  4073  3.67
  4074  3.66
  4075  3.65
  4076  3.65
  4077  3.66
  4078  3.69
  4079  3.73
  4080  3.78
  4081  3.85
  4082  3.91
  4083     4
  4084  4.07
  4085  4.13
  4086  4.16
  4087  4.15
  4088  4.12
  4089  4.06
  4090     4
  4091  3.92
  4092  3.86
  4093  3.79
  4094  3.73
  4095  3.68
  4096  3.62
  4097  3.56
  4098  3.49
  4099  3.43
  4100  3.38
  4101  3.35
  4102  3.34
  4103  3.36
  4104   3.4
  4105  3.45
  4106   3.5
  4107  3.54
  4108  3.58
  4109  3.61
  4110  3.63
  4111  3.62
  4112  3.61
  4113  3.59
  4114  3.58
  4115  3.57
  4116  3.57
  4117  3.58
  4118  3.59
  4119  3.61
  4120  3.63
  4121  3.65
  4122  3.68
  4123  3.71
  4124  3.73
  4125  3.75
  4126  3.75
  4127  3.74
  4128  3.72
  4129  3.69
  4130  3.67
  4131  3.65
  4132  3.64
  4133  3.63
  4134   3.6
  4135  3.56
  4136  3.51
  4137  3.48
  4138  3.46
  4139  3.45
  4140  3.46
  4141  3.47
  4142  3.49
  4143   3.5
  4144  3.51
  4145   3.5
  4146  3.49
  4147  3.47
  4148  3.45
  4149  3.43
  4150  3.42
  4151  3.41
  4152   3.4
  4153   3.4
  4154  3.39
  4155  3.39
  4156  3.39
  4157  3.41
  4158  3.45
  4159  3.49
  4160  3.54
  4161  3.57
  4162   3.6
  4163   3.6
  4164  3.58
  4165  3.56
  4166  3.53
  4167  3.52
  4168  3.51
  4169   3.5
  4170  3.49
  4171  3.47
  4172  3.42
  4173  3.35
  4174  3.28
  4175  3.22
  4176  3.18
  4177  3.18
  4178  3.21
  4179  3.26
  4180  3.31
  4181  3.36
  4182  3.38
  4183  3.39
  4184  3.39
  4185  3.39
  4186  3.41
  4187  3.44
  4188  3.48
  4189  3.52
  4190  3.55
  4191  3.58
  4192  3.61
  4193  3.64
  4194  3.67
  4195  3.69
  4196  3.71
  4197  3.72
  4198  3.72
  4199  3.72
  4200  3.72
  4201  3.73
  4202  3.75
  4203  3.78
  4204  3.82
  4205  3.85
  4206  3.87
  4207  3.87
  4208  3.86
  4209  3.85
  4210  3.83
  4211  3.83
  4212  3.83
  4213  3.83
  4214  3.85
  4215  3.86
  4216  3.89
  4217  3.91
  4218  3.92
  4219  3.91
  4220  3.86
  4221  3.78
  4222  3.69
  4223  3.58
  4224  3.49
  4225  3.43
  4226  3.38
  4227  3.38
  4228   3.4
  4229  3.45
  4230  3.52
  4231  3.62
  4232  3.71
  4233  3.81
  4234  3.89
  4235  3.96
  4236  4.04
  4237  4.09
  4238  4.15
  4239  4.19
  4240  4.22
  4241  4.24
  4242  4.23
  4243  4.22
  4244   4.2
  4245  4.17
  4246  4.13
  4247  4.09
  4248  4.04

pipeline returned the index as 2.09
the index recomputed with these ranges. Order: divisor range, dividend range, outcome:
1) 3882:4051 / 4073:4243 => 1.44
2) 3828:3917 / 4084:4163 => 2.17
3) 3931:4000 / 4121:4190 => 1.58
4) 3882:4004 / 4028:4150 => 1.66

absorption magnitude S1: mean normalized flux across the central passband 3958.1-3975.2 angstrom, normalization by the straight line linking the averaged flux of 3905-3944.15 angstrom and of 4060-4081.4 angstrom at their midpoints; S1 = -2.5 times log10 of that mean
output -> 0.39 mag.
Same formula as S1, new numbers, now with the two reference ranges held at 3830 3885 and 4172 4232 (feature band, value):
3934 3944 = 0.25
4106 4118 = -0.16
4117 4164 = -0.09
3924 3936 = 0.30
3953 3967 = 0.08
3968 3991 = -0.10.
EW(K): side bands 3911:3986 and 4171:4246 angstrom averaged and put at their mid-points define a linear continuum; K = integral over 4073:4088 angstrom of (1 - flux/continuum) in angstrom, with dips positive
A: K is -4.7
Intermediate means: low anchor 2.15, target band 3.87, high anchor 3.69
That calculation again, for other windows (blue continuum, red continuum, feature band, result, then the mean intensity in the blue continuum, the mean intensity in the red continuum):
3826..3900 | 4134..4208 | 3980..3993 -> -4.2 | 1.73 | 3.51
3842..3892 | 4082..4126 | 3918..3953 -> 5.3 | 1.8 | 3.69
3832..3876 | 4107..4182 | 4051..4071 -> -4.0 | 1.66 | 3.51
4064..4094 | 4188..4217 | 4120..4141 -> 0.9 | 3.8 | 3.75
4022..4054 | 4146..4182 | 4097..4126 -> 0.0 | 3.76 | 3.42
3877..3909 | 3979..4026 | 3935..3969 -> 9.9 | 2.07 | 3.65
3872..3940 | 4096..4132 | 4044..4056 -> -2.2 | 2.02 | 3.58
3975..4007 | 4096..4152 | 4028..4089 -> -4.9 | 3.32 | 3.55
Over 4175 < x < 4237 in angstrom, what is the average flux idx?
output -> 3.64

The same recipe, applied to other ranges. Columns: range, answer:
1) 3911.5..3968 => 2.07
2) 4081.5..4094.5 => 3.99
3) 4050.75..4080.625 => 3.61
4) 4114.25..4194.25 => 3.5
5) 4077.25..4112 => 3.72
